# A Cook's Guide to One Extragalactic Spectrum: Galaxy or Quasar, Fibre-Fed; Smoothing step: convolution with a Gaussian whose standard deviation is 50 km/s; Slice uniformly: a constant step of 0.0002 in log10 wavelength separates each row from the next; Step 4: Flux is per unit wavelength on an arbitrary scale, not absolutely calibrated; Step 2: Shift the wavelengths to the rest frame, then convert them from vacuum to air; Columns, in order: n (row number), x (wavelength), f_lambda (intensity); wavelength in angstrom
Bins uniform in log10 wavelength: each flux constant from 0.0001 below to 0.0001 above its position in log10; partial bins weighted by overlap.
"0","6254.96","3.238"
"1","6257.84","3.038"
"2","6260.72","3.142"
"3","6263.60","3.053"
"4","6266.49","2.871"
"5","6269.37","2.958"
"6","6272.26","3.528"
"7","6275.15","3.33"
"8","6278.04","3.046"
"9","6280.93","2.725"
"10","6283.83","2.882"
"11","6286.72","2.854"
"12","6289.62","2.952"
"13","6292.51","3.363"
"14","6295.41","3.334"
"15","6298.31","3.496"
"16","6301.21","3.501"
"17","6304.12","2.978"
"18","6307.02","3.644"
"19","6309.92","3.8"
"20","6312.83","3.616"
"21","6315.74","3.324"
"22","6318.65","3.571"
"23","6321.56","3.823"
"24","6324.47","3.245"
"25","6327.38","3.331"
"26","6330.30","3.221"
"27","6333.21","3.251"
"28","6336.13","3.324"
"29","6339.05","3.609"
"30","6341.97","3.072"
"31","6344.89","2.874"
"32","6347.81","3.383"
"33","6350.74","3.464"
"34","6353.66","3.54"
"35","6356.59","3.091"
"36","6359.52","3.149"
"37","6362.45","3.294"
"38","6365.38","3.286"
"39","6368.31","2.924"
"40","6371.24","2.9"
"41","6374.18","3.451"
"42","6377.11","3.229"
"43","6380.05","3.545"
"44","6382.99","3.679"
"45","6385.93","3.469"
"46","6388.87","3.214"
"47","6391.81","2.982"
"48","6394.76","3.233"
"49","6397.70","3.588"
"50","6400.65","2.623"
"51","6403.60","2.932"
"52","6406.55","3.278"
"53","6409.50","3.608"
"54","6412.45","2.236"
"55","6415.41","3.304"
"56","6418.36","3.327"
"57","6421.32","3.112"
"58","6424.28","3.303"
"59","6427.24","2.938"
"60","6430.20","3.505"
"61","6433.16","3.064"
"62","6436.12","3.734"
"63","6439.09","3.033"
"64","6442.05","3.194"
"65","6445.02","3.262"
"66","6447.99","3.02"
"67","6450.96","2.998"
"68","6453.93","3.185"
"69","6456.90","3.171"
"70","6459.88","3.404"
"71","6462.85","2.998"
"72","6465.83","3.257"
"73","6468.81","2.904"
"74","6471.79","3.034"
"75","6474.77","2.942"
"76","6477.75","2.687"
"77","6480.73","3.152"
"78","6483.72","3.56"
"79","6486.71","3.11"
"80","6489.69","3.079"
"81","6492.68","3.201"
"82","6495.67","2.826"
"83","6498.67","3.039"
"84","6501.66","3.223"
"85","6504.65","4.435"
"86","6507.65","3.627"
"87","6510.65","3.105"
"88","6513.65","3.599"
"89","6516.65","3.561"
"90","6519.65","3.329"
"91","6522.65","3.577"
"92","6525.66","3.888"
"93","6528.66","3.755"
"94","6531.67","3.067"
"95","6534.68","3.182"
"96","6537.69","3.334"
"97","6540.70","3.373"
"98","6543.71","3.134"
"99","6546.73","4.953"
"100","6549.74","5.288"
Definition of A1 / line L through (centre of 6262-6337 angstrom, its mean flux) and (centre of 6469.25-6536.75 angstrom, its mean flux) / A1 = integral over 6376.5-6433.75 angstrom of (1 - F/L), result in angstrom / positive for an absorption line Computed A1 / 1.4 angstrom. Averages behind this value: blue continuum 3.27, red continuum 3.31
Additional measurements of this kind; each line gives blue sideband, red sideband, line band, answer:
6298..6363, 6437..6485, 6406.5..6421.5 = 0.4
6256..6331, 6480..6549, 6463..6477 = 1.7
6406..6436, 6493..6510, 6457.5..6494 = 2.4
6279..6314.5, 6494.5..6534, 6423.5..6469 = 2.8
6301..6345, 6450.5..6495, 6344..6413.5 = 1.6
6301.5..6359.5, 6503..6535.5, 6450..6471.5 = 2.3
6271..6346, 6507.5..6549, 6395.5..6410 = 1.0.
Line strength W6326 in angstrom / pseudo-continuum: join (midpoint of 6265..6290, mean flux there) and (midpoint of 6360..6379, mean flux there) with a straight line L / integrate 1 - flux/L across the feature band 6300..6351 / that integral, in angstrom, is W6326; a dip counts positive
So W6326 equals -4.6 angstrom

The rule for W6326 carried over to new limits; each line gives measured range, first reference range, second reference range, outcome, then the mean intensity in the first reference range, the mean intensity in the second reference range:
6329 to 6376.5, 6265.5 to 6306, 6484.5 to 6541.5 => -0.41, 3.14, 3.39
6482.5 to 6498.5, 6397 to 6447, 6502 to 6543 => 1.23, 3.17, 3.51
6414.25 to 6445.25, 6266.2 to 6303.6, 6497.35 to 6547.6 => 1.15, 3.15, 3.52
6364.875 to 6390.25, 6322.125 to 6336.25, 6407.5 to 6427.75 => -0.73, 3.3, 3.13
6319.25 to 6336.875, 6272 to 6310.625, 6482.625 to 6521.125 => -0.69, 3.23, 3.36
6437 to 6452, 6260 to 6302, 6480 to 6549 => 1.04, 3.13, 3.46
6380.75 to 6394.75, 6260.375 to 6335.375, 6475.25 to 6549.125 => -0.02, 3.27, 3.43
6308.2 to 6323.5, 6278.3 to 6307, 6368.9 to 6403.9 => -2.16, 3.14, 3.24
